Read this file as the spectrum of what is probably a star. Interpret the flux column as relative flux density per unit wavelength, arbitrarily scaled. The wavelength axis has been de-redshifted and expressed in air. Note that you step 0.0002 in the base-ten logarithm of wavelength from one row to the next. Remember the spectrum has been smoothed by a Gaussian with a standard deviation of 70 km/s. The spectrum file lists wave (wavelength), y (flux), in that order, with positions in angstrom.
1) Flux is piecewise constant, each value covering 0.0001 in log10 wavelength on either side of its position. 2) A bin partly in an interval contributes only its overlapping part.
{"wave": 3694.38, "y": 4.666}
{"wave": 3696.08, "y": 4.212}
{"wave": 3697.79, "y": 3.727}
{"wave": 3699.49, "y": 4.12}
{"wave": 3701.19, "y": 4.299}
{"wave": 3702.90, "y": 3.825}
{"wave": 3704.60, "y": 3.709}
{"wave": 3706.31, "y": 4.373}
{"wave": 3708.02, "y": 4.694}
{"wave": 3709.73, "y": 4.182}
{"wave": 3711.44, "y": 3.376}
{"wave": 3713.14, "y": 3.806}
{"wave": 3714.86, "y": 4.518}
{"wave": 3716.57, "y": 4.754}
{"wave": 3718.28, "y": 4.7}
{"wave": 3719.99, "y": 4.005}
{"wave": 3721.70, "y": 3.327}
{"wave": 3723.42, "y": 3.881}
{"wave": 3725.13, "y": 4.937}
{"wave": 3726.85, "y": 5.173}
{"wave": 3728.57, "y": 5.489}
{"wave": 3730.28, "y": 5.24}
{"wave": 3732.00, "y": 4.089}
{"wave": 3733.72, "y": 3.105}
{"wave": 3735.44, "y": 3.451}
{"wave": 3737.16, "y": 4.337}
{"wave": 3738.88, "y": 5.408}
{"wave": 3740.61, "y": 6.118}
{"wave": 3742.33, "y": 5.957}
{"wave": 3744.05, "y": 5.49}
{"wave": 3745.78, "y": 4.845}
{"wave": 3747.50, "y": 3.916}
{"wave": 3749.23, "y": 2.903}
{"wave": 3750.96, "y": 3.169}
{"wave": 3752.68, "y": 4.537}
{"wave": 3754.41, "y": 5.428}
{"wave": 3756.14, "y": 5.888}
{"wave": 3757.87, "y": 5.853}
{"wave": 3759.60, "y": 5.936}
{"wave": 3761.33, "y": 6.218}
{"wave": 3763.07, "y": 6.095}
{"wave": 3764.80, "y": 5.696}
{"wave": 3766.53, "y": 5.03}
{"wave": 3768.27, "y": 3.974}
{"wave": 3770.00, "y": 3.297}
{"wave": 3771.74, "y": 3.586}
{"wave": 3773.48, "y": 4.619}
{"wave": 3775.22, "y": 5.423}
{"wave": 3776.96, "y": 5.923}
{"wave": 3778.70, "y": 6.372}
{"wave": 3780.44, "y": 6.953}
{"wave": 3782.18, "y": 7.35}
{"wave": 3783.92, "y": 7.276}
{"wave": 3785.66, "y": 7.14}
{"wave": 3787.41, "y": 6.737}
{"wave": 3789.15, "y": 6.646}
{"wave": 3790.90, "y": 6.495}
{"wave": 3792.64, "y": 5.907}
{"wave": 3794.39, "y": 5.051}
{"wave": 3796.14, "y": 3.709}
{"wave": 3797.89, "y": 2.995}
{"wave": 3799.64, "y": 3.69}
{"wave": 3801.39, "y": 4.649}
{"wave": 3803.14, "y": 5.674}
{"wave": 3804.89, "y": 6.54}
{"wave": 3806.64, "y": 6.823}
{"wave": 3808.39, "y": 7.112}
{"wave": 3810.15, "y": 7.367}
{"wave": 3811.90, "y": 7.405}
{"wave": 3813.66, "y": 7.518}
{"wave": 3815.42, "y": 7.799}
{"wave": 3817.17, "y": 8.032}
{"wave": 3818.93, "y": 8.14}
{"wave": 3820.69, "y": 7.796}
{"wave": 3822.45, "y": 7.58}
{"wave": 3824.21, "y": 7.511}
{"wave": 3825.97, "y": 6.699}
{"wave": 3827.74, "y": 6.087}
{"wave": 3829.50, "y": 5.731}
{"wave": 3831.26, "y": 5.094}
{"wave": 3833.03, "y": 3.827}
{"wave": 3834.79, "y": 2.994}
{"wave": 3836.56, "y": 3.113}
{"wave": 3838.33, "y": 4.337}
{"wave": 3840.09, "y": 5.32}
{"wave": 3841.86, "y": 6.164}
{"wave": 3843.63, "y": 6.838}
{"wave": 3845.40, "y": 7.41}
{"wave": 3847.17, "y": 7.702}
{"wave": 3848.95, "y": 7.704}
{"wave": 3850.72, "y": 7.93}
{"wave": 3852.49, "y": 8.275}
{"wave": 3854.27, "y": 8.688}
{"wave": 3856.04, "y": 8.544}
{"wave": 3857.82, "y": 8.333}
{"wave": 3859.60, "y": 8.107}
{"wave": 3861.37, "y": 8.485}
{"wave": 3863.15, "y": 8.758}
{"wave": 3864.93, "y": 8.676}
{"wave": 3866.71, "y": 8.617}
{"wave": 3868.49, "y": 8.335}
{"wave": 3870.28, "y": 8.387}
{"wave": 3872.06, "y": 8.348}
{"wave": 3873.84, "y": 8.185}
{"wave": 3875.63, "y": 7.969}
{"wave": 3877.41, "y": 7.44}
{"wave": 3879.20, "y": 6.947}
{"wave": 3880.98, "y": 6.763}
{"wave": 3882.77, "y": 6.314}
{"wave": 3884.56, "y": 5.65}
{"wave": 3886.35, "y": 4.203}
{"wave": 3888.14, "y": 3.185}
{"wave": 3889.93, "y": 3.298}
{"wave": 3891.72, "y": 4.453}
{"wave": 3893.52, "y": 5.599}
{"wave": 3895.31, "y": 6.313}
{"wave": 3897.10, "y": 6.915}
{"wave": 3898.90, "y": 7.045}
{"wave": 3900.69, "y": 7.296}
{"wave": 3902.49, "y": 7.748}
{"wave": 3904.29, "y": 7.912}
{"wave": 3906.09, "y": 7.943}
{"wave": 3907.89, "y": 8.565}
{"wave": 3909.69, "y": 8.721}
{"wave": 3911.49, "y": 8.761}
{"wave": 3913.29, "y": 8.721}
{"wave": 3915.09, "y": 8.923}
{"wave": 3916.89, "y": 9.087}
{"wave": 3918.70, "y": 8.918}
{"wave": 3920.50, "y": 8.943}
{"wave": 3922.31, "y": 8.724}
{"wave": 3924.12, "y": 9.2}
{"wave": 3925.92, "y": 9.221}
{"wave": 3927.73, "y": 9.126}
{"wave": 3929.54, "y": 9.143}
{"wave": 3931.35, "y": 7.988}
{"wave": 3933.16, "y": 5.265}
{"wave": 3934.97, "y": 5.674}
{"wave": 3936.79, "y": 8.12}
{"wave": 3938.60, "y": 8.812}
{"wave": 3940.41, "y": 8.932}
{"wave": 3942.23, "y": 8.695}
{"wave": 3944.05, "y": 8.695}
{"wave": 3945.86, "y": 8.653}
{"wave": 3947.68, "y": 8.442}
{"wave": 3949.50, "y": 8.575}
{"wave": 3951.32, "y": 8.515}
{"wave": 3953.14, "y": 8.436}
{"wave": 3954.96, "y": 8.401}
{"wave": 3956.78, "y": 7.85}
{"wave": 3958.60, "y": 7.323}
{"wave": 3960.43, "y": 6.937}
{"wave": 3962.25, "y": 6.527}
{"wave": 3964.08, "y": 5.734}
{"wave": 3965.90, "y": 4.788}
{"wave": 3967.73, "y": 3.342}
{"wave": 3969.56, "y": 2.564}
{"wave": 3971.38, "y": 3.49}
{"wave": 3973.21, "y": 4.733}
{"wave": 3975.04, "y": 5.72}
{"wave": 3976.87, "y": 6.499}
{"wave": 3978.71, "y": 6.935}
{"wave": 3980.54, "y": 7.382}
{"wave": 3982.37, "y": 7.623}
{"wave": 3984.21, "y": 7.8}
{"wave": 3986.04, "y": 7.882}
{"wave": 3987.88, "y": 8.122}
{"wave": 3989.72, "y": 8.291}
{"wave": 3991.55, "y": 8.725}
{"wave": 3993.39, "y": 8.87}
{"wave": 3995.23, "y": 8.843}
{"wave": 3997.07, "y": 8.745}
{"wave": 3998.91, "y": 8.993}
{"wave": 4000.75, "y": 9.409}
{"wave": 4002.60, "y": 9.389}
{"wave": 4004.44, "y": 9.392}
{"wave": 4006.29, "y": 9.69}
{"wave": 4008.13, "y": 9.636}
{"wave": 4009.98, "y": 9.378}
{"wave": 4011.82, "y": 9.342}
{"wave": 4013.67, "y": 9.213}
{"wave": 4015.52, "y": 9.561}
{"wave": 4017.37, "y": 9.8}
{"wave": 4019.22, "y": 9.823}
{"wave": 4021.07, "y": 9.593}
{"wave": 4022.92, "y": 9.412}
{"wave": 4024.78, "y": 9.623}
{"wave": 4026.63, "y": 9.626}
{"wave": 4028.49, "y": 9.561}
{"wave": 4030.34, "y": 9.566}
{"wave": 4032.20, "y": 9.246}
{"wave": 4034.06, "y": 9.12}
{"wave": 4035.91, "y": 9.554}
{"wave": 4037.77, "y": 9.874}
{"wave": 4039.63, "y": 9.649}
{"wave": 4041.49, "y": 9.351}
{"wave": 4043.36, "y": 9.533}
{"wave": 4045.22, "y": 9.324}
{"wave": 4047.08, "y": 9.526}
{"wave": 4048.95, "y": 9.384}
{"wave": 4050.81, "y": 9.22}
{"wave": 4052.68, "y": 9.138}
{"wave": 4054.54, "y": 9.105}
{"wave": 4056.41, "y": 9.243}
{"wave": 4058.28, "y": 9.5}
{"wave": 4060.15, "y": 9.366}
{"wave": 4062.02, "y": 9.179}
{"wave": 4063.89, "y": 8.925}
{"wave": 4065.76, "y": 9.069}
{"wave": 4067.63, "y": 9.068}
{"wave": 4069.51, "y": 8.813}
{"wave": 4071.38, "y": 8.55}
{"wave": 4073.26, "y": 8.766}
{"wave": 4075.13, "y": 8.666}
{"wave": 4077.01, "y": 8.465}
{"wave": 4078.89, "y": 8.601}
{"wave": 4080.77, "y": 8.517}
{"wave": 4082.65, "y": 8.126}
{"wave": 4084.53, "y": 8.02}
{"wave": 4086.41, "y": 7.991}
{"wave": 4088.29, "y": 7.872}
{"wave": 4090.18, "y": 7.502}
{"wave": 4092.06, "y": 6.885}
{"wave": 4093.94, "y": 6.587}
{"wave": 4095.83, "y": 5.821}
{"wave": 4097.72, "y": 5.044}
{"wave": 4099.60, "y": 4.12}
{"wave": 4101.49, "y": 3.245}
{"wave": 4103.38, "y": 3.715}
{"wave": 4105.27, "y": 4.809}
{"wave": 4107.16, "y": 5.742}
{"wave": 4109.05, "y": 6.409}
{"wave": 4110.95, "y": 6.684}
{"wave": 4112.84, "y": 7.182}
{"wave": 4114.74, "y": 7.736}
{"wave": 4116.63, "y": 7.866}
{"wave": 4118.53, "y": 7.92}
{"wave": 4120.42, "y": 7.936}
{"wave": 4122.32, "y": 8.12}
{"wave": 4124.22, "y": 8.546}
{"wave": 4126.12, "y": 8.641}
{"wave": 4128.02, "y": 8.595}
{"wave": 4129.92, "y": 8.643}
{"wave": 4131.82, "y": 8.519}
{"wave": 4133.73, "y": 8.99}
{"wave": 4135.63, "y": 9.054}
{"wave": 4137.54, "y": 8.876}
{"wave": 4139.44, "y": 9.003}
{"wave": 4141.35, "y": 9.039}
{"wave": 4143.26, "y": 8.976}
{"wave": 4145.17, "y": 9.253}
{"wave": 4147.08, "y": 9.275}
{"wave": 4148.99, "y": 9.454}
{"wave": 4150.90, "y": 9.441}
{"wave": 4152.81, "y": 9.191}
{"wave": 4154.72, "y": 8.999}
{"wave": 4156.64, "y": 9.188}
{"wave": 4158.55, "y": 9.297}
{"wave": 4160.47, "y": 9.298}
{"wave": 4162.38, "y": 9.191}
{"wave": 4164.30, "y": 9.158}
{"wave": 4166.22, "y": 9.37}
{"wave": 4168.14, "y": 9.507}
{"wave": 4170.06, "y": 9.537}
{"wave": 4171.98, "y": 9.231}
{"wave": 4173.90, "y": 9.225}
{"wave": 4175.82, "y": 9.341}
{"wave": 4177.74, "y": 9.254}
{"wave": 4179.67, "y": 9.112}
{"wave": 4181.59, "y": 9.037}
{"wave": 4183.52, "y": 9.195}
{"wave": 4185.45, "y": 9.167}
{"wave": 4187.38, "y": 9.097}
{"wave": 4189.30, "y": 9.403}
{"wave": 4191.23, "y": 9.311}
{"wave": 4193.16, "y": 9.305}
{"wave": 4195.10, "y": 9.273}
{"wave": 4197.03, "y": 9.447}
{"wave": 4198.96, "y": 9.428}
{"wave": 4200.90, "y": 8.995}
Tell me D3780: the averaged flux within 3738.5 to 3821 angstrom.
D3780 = 5.75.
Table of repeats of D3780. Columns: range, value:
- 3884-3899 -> 5.08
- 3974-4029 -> 8.75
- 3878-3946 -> 7.48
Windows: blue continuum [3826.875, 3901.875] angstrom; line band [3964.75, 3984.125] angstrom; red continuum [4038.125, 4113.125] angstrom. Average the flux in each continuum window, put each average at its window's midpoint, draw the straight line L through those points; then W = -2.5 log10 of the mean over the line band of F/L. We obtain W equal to 0.32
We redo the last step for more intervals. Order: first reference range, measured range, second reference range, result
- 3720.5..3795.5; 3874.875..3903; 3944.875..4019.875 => 0.115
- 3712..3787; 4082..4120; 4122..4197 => 0.300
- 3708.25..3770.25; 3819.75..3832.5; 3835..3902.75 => -0.072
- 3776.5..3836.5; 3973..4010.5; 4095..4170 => -0.144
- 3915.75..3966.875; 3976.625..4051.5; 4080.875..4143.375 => -0.173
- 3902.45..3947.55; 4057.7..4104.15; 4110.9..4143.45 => 0.106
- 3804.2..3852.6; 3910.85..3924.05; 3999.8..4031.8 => -0.118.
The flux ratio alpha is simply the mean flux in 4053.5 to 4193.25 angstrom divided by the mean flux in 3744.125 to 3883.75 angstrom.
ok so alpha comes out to 1.31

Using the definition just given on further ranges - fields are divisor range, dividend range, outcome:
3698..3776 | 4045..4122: 1.68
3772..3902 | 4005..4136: 1.28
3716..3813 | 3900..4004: 1.48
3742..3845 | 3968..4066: 1.52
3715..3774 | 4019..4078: 1.96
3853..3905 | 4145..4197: 1.30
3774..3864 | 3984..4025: 1.40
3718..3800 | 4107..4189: 1.72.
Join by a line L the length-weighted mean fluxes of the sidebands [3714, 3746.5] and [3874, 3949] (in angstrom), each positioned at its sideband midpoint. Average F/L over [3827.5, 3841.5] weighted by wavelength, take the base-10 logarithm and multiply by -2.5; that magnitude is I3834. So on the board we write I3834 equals 0.35 mag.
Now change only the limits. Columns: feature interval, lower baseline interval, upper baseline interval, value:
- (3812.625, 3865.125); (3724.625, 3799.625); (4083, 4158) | -0.210 mag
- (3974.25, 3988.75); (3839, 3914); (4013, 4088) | 0.161 mag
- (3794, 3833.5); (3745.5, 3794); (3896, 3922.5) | 0.020 mag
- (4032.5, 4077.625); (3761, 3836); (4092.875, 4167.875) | -0.228 mag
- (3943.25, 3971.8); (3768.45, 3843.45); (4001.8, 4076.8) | 0.188 mag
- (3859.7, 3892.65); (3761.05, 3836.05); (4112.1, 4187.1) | -0.053 mag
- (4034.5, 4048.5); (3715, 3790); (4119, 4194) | -0.197 mag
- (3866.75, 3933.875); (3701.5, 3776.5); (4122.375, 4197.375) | -0.176 mag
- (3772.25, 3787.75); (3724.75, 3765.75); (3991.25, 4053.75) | -0.148 mag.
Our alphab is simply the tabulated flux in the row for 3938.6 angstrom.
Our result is 8.812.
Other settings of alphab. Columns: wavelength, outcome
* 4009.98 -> 9.378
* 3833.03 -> 3.827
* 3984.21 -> 7.8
